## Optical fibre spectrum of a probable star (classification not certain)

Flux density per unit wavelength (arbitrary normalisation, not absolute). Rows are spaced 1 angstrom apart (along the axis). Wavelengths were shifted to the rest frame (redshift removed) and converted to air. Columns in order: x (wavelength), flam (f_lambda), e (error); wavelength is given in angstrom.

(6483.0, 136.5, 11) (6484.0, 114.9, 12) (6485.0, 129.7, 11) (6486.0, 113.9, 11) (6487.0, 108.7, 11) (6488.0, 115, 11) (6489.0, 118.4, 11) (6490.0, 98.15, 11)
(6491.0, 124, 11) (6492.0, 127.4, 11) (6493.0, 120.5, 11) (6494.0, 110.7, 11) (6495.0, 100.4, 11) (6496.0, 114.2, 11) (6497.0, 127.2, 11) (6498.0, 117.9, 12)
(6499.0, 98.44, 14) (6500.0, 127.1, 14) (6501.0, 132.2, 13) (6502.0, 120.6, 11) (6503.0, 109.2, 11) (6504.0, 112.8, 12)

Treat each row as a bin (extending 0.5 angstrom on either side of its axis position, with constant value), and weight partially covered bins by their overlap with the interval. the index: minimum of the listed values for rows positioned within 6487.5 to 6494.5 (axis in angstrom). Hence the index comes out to 98.15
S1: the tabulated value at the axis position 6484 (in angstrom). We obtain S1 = 114.9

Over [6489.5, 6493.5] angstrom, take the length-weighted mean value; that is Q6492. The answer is 118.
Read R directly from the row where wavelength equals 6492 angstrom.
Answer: 127.4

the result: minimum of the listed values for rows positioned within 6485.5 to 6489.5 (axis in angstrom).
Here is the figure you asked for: 108.7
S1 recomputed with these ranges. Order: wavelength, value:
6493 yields 120.5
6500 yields 127.1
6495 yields 100.4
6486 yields 113.9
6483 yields 136.5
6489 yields 118.4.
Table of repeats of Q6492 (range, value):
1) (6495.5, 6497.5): 121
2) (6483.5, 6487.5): 117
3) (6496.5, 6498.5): 123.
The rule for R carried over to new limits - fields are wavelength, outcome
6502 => 120.6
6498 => 117.9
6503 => 109.2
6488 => 115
